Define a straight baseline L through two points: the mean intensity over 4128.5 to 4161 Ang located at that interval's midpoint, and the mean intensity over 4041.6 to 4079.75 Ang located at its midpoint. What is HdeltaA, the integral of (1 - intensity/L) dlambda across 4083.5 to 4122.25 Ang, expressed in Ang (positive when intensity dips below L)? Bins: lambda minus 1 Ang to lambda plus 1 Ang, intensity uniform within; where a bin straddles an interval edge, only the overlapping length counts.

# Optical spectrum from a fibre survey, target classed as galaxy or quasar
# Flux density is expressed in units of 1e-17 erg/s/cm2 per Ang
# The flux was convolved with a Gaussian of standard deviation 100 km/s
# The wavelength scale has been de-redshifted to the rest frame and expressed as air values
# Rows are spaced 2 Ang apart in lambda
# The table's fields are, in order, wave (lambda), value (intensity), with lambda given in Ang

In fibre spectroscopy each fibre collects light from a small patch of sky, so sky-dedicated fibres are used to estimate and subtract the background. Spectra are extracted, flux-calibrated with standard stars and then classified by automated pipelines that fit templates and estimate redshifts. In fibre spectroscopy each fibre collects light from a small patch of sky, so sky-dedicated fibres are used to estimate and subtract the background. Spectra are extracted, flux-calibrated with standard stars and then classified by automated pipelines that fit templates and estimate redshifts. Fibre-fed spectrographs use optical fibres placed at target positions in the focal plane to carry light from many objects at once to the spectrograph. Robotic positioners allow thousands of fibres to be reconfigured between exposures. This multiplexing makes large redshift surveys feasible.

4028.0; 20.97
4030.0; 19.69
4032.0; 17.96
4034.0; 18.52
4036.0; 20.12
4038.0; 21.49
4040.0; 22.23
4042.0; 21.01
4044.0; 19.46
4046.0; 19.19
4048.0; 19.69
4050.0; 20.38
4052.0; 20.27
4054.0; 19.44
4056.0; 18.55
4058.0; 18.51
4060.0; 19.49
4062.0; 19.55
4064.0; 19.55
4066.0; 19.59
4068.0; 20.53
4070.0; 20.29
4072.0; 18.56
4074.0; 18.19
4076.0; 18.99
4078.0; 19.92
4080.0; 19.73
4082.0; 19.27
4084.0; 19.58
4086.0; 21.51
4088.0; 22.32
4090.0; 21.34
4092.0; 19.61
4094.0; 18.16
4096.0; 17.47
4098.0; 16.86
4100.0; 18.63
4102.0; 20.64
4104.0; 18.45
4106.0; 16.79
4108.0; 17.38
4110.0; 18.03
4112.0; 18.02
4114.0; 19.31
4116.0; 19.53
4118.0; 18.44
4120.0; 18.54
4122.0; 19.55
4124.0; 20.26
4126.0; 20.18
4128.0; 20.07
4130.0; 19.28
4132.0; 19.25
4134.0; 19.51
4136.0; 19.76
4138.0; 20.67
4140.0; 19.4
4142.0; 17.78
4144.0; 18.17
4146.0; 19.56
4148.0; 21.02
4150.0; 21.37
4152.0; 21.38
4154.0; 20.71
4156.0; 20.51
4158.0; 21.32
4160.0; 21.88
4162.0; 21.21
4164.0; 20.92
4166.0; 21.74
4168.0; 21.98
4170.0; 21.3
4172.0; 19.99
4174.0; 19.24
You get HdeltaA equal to 1.6 Ang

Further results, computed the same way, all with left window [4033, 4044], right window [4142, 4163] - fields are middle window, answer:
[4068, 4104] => 1.9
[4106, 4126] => 1.8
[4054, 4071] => 0.9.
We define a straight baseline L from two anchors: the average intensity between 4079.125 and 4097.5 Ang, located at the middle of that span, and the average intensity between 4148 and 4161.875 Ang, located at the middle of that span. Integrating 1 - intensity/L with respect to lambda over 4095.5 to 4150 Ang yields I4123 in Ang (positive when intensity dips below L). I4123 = 3.9 Ang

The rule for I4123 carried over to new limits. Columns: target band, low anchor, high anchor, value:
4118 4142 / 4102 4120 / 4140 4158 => -0.4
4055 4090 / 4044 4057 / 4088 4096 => -0.1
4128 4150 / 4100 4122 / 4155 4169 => 0.6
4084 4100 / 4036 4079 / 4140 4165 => 0.4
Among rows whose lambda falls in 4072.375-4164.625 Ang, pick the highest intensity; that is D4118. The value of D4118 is 22.32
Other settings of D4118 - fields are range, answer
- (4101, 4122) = 20.64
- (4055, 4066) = 19.59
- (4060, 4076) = 20.53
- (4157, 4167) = 21.88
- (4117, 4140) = 20.67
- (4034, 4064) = 22.23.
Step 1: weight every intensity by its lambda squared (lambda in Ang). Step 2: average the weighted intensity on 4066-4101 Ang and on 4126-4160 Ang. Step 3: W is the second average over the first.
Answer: 1.1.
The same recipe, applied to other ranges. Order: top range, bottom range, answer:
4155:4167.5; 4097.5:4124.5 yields 1.17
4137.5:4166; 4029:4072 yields 1.09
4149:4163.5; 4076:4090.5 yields 1.08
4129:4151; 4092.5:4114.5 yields 1.10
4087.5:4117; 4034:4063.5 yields 0.97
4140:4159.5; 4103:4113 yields 1.16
